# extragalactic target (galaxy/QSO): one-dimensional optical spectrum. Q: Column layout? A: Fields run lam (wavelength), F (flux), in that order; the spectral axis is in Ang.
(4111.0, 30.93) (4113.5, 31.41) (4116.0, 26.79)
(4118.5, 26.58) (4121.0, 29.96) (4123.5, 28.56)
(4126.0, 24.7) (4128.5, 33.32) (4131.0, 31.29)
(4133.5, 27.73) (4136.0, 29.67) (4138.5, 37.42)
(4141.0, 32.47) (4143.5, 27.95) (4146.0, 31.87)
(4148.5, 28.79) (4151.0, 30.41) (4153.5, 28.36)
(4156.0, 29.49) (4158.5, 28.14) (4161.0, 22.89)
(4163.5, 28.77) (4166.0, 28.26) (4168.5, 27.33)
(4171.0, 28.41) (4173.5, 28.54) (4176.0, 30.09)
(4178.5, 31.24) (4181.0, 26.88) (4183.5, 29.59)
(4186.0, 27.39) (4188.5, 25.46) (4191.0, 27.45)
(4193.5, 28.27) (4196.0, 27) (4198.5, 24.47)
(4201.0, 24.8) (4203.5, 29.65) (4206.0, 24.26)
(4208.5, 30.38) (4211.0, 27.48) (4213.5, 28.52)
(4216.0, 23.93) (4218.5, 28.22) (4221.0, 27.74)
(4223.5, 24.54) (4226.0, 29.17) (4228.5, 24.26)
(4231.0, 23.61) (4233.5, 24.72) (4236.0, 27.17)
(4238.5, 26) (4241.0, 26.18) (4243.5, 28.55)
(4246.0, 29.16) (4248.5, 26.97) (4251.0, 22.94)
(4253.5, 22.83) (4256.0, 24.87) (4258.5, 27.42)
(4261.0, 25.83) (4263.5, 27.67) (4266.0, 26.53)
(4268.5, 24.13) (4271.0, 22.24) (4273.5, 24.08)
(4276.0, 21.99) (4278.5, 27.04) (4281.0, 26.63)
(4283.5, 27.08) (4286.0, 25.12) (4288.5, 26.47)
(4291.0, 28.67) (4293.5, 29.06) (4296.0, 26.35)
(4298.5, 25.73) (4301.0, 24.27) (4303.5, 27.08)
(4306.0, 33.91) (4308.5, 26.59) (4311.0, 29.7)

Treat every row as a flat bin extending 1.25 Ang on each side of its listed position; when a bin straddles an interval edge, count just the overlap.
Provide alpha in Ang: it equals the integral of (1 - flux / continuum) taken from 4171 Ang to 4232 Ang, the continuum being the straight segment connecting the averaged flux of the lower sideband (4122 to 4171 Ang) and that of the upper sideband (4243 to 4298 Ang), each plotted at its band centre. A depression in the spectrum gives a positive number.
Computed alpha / 1.3 Ang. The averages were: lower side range 29.3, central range 27.2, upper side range 25.9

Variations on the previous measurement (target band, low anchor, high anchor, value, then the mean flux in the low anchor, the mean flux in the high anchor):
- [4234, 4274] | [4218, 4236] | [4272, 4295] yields 0.47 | 26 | 26.2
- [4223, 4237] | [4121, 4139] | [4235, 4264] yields 0.66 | 30.1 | 26.3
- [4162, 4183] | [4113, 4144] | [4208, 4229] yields -0.11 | 29.8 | 27.1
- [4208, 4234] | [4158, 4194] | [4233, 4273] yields 0.14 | 27.9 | 25.8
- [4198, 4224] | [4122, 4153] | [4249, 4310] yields 1.15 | 30.3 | 26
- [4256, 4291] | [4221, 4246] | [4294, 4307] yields 1.71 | 26.3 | 27.4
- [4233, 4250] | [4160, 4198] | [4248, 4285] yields -0.71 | 27.8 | 25.2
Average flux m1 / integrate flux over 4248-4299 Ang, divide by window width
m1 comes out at 25.7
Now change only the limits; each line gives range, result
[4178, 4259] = 26.7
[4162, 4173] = 28.1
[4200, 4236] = 26.6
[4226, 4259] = 25.8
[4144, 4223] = 27.8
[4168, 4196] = 28.2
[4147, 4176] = 28.2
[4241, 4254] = 26.3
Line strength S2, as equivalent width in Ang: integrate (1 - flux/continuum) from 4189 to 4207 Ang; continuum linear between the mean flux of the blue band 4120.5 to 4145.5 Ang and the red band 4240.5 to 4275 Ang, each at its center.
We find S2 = 0.9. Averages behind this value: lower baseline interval 30.4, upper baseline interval 25.6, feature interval 26.5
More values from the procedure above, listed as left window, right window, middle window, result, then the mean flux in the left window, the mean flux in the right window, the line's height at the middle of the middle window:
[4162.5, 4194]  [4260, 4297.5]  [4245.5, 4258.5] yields 0.6 Ang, 28.3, 25.9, 26.6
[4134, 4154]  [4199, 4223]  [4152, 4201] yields 2.1 Ang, 30.8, 27.1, 29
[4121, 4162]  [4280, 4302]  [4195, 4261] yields 3.7 Ang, 29.6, 26.6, 27.9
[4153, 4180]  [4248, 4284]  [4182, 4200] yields 0.3 Ang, 28.3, 25.1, 27.5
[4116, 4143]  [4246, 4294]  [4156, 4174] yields 0.8 Ang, 30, 25.7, 28.9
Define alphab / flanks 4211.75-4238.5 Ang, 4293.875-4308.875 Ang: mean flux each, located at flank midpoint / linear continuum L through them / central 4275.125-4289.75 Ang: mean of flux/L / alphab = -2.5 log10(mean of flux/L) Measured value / 0.05 mag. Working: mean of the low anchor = 26.2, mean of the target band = 25.8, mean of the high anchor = 27.5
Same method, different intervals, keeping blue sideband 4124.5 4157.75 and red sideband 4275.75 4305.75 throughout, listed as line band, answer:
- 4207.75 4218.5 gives 0.039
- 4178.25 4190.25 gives 0.053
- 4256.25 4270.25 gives 0.052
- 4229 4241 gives 0.106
